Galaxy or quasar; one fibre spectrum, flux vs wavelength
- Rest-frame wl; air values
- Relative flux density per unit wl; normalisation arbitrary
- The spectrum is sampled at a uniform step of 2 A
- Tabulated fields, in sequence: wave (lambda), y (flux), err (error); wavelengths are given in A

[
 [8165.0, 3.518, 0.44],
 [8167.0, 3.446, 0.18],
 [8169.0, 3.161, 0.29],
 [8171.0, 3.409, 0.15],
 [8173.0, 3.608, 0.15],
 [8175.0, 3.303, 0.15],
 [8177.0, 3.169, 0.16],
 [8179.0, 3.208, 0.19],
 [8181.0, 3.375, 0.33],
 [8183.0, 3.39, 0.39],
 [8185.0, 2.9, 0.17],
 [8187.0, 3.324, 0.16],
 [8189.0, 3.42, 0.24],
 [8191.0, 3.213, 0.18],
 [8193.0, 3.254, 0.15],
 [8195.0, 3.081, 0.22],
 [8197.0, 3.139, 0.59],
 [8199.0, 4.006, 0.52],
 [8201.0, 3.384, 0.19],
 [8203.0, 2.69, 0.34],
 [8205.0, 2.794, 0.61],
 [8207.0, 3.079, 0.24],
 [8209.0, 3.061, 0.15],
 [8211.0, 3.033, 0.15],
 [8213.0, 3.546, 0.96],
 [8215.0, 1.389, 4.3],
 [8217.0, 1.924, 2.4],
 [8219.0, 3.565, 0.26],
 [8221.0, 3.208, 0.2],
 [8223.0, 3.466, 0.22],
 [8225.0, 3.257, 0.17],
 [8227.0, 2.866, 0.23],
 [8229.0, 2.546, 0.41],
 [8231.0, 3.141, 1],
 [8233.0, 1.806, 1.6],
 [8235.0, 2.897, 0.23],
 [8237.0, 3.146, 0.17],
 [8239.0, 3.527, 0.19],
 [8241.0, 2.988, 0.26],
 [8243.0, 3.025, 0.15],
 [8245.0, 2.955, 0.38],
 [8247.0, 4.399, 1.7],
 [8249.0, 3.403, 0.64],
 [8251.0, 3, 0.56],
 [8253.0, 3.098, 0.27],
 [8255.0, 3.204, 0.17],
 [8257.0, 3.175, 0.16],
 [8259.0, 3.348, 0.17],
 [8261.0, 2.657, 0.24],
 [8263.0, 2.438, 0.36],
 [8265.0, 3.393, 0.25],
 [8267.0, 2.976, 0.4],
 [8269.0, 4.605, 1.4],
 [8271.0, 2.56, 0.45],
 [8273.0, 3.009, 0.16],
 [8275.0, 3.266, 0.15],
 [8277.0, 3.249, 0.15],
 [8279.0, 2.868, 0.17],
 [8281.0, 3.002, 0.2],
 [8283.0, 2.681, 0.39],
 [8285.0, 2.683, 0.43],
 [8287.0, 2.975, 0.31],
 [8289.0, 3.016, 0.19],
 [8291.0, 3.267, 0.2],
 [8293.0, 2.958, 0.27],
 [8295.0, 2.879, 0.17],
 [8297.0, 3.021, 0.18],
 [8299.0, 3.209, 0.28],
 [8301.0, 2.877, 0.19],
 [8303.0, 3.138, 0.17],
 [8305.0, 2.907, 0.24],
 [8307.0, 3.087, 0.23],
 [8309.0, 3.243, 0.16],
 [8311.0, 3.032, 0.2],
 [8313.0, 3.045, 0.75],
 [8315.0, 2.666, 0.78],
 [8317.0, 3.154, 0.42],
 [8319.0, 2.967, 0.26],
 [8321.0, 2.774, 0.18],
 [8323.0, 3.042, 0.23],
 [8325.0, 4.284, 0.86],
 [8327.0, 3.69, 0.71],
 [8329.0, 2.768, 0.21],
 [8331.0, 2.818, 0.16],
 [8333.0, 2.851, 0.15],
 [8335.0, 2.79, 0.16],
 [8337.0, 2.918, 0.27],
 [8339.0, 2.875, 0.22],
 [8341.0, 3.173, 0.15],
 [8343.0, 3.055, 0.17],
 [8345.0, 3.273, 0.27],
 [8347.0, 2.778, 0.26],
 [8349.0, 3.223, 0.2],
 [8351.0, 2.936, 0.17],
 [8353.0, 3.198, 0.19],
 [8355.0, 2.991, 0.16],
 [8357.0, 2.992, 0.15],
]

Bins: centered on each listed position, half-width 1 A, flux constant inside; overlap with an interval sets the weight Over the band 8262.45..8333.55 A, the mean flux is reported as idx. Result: 3.07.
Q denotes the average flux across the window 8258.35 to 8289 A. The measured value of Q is 3.04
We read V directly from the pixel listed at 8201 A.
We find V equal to 3.384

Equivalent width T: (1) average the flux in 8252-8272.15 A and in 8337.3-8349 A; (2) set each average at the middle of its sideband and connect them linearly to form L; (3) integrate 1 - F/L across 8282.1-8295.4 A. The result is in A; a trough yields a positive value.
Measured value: 0.78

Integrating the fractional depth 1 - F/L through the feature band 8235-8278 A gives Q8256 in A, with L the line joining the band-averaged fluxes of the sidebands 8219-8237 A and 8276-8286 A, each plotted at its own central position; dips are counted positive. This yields -4.2 A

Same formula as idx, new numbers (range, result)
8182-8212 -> 3.18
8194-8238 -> 2.96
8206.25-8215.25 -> 2.93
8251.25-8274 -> 3.13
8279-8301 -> 2.96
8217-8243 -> 2.99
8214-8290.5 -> 3.02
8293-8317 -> 3.01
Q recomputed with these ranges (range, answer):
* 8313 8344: 3.05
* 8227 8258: 3.08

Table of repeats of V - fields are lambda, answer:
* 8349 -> 3.223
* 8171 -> 3.409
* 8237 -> 3.146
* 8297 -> 3.021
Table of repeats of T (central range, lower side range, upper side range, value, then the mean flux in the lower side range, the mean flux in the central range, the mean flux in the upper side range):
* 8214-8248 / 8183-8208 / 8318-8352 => 2.3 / 3.2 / 2.95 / 3.07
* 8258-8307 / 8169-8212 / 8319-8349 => 1.4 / 3.23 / 3.04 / 3.08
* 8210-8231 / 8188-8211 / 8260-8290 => 1.7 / 3.19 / 2.89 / 3.03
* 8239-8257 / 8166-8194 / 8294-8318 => -0.7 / 3.3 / 3.27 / 3.02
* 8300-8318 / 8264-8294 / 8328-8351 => 0.1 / 3.1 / 3.02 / 2.96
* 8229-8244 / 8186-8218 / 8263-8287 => 0.7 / 3.02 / 2.91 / 3.08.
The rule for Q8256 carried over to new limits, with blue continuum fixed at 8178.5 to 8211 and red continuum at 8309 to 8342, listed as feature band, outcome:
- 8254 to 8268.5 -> 0.22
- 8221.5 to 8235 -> 1.29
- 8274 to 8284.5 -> 0.38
